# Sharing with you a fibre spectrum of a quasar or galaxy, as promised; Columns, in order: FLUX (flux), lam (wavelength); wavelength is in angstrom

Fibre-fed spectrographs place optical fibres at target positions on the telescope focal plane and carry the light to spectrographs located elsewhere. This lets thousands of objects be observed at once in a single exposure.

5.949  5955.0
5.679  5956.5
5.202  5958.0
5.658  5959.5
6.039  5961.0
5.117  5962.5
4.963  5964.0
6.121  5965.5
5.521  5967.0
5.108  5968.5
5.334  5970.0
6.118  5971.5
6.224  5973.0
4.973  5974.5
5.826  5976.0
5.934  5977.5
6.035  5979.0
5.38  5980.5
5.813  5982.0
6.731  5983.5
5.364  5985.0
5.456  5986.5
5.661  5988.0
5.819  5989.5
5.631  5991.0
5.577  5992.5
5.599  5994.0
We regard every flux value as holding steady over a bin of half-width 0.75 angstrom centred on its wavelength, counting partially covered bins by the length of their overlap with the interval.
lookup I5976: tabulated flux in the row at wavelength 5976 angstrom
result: 5.826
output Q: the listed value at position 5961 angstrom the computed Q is 6.039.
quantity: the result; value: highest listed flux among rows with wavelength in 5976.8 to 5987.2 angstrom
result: 6.731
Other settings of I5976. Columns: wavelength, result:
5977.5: 5.934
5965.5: 6.121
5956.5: 5.679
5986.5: 5.456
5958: 5.202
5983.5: 6.731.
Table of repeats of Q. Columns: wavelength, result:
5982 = 5.813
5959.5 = 5.658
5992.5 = 5.577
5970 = 5.334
